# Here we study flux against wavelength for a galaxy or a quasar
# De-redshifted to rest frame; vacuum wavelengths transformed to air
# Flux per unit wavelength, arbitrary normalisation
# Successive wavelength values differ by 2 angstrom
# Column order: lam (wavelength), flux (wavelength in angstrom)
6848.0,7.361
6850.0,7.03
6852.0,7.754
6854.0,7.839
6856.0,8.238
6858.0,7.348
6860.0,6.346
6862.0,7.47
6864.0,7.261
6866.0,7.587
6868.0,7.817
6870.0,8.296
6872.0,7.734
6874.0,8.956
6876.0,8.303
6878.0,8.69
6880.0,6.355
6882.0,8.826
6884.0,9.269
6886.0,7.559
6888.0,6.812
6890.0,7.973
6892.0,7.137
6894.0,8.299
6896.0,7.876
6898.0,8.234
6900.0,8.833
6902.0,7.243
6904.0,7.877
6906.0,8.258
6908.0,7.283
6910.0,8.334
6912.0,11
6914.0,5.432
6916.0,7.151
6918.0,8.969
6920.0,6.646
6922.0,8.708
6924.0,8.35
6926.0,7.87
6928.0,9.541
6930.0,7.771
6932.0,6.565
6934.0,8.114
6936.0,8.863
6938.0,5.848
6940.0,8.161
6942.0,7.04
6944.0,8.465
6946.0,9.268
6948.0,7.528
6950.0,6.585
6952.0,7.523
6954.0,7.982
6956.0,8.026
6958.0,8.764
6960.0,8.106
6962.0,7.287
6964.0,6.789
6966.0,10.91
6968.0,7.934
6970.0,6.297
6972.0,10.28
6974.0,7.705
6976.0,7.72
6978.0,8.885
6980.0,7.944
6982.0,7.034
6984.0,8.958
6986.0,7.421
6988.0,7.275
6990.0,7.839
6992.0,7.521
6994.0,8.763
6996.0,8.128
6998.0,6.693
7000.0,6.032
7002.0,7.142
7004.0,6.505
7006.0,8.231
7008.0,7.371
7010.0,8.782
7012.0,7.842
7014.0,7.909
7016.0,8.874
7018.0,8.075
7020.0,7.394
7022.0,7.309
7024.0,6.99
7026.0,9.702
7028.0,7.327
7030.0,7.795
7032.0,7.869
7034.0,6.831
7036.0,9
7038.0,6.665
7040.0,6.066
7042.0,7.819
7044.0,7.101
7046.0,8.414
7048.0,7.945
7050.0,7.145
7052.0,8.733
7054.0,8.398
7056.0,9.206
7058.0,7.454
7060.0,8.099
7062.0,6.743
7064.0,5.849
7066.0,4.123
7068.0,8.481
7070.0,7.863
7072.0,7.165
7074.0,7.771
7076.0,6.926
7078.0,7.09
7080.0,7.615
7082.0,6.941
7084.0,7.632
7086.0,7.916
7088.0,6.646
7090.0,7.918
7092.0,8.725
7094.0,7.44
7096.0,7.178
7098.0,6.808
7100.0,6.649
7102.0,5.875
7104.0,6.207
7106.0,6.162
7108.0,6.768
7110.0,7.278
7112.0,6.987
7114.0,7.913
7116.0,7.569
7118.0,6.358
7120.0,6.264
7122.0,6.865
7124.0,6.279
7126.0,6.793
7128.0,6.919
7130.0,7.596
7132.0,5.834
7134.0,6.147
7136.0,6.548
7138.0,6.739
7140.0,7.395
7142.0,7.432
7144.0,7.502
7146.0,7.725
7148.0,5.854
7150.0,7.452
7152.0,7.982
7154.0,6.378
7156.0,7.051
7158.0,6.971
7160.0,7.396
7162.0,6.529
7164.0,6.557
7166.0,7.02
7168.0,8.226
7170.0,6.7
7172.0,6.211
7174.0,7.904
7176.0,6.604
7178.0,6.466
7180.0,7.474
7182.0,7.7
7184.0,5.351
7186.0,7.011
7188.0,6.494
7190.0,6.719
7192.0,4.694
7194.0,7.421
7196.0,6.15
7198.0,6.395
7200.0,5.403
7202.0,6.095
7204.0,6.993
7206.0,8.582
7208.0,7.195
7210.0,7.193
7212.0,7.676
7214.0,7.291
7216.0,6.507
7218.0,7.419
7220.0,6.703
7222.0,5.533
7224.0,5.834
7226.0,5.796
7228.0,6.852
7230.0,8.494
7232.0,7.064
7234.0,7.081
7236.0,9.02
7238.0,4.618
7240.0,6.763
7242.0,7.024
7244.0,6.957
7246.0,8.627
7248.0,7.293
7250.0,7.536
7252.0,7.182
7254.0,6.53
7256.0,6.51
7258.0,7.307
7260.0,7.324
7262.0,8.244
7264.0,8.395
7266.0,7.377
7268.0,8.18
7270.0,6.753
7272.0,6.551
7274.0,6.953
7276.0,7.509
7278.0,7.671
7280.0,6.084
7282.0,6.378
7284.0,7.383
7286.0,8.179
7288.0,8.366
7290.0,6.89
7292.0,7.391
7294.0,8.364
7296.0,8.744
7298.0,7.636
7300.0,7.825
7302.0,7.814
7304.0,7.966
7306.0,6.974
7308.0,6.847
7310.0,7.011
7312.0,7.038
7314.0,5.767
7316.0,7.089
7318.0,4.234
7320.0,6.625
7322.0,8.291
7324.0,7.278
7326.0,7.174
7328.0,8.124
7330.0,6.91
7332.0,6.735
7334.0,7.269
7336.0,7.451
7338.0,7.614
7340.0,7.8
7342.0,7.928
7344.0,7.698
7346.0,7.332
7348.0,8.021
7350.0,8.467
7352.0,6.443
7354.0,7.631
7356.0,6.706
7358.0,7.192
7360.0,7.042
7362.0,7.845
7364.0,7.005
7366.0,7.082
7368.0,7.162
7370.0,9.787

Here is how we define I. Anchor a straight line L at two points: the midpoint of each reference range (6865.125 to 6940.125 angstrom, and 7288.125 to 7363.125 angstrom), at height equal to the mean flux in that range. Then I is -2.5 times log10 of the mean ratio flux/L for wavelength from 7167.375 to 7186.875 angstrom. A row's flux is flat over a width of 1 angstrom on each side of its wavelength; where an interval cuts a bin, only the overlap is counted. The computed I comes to 0.093 mag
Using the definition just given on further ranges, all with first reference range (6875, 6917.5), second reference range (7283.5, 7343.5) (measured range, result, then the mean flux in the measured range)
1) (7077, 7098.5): 0.031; 7.46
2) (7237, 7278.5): 0.035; 7.2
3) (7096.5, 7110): 0.177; 6.5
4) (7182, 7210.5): 0.146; 6.58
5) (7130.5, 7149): 0.119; 6.82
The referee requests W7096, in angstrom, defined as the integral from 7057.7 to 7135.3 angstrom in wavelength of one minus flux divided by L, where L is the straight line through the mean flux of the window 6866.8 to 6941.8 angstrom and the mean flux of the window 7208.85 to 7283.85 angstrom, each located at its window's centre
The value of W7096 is 5.0 angstrom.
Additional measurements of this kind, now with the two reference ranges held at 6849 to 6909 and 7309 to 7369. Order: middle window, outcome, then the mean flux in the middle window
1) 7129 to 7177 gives 2.96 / 6.99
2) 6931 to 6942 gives 0.39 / 7.47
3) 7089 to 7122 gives 2.24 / 7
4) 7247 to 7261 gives 0.41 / 7.1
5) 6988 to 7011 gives 0.36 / 7.53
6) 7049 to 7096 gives 0.56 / 7.47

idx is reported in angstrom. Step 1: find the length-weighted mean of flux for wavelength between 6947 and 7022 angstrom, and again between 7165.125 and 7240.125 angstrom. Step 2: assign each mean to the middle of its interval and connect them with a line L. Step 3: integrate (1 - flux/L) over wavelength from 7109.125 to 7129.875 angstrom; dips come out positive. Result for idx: 0.7 angstrom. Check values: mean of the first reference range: 7.83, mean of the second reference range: 6.81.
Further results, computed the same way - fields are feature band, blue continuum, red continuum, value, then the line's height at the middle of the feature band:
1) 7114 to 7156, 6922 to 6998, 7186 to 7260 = 1.9 angstrom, 7.24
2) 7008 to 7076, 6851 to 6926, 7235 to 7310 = 0.4 angstrom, 7.69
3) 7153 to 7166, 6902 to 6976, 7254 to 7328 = 1.2 angstrom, 7.54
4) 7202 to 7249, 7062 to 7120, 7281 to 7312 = 2.2 angstrom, 7.39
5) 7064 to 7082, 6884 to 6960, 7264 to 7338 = 1.4 angstrom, 7.65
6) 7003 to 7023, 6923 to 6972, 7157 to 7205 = -0.6 angstrom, 7.59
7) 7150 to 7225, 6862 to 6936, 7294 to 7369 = 7.1 angstrom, 7.53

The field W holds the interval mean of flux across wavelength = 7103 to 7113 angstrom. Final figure 6.68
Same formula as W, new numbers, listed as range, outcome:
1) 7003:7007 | 7.37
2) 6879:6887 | 8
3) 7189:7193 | 5.71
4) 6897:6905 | 8.05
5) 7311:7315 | 6.4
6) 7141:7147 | 7.55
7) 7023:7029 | 8.01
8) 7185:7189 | 6.75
